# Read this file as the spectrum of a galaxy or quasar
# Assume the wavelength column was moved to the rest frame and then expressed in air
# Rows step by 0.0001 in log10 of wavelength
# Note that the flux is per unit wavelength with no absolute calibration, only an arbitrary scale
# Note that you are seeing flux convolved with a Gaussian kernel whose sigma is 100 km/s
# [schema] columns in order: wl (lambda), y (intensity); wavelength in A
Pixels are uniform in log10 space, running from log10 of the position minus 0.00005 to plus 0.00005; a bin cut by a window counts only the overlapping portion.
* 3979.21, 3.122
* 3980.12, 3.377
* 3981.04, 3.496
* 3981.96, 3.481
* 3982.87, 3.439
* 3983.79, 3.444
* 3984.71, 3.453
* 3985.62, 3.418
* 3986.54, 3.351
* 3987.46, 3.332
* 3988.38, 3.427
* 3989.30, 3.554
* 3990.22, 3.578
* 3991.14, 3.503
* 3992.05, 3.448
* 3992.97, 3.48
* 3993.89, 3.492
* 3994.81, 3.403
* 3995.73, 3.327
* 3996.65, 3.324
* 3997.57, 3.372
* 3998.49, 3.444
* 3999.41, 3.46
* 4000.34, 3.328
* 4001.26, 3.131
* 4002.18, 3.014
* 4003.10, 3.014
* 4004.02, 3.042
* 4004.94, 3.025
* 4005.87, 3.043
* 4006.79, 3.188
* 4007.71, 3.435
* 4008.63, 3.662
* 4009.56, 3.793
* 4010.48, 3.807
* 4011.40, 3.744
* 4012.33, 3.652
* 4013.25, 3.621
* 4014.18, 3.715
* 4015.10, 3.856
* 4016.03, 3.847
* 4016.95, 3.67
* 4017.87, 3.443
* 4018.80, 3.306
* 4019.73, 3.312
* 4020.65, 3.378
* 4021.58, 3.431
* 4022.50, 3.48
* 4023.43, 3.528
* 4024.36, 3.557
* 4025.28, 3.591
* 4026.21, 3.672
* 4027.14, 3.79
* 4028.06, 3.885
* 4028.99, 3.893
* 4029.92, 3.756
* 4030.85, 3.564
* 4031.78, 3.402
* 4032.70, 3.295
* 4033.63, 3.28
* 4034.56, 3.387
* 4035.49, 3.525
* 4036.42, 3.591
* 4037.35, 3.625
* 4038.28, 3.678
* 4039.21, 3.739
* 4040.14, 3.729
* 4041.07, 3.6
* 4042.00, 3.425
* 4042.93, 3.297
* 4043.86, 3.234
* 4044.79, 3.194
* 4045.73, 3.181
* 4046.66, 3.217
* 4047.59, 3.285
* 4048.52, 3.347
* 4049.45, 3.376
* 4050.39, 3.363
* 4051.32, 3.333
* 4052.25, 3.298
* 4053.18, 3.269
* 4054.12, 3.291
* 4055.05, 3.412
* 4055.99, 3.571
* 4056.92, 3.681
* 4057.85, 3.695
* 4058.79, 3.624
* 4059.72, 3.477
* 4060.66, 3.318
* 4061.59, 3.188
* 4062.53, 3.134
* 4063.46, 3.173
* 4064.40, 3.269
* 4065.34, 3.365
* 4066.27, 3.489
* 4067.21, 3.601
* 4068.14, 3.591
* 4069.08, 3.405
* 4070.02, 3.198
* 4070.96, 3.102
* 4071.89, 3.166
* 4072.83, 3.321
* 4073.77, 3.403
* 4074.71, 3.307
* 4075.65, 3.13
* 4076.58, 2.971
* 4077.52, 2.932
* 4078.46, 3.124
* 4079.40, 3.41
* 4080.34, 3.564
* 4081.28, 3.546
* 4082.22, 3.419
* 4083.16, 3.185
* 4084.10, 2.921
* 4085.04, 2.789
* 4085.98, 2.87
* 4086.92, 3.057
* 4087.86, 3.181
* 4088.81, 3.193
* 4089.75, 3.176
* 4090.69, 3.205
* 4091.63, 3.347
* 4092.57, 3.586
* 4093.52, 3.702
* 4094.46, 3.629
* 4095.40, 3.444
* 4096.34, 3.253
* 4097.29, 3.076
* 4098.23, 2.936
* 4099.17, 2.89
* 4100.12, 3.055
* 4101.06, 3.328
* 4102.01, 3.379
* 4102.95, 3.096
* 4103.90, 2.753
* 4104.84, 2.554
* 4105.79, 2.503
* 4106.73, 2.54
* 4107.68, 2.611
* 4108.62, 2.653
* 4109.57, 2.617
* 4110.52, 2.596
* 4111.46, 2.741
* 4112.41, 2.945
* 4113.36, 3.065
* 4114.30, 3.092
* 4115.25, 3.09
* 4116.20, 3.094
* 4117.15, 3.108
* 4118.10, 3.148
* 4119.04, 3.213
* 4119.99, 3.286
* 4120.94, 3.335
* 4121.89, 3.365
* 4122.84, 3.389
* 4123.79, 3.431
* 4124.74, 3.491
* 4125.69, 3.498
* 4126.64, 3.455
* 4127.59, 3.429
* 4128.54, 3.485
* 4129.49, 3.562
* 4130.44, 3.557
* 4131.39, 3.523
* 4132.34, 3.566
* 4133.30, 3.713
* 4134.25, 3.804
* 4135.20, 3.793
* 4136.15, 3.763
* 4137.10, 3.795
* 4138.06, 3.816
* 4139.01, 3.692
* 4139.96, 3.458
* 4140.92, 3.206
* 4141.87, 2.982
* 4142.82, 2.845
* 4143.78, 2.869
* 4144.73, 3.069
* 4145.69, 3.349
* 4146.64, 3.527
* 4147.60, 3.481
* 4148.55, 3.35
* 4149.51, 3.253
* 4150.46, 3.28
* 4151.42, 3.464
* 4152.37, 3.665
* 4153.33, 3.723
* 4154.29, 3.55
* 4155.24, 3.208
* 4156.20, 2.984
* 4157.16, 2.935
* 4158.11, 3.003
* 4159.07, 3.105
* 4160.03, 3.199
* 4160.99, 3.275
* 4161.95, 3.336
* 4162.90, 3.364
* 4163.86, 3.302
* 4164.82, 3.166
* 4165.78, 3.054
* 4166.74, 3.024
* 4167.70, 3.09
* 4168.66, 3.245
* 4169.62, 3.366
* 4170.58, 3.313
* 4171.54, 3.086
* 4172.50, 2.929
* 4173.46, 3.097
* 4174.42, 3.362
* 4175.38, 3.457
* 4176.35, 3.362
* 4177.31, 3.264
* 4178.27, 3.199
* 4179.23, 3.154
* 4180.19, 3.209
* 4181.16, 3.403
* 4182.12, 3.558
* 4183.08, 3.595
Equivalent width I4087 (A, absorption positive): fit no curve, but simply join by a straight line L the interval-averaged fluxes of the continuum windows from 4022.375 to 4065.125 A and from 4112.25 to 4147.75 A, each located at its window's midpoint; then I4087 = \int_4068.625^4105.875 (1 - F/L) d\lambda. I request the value 2.6 A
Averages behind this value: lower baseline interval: 3.46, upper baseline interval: 3.38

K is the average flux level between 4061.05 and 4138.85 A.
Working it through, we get 3.24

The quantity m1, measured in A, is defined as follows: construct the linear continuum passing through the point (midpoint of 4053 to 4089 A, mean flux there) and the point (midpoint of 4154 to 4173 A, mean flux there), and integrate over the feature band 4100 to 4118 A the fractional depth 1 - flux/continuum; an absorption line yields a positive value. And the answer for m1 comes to 2.0 A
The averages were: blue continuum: 3.29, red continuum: 3.17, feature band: 2.89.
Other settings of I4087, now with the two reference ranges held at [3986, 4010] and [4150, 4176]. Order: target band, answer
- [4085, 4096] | 0.02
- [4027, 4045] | -1.18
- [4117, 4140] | -1.75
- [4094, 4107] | 0.98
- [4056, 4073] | -0.39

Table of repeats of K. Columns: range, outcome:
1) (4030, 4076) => 3.39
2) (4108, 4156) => 3.32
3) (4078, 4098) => 3.27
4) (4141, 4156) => 3.3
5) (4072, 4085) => 3.23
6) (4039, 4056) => 3.37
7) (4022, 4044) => 3.57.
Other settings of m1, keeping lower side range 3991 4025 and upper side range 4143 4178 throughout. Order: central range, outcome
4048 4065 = 0.0 A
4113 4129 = 0.0 A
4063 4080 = 0.4 A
